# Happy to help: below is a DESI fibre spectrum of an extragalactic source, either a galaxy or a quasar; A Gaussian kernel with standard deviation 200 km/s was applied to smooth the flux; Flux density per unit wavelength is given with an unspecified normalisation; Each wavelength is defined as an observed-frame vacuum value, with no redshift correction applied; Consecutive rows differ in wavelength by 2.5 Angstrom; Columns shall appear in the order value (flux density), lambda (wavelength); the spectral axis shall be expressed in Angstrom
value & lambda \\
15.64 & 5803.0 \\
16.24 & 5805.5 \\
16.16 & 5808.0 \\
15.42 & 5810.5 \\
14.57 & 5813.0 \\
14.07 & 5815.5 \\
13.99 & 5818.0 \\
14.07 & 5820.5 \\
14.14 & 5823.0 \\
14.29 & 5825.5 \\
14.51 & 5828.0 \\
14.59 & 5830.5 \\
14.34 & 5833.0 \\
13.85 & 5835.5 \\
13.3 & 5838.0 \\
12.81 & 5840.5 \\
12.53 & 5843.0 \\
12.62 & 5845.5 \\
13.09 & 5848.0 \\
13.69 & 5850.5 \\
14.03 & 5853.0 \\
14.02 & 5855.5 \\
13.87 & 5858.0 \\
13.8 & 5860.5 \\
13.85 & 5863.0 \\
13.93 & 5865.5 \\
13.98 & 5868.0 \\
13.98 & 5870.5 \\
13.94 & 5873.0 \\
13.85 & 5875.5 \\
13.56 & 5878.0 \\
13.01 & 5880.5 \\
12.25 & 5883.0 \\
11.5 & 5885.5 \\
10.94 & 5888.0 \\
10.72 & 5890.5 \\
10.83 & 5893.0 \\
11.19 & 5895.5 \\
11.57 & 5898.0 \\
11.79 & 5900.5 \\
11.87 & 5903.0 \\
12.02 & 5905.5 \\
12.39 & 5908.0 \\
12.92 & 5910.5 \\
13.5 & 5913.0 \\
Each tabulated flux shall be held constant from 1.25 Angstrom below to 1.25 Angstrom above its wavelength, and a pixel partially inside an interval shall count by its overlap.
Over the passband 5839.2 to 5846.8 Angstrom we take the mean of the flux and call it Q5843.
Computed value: 12.7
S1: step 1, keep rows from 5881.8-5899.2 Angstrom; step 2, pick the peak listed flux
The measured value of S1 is 12.25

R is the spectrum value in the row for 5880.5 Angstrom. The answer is 13.01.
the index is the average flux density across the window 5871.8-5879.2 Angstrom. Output 13.8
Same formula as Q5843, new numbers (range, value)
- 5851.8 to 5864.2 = 13.9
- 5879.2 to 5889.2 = 11.9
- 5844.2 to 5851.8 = 13.1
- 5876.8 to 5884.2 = 12.9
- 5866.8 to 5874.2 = 14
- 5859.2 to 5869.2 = 13.9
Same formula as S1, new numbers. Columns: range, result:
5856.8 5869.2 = 13.98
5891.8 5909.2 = 12.39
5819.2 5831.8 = 14.59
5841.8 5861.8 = 14.03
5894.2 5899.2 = 11.57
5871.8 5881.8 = 13.94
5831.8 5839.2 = 14.34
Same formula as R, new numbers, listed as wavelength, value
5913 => 13.5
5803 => 15.64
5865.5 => 13.93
